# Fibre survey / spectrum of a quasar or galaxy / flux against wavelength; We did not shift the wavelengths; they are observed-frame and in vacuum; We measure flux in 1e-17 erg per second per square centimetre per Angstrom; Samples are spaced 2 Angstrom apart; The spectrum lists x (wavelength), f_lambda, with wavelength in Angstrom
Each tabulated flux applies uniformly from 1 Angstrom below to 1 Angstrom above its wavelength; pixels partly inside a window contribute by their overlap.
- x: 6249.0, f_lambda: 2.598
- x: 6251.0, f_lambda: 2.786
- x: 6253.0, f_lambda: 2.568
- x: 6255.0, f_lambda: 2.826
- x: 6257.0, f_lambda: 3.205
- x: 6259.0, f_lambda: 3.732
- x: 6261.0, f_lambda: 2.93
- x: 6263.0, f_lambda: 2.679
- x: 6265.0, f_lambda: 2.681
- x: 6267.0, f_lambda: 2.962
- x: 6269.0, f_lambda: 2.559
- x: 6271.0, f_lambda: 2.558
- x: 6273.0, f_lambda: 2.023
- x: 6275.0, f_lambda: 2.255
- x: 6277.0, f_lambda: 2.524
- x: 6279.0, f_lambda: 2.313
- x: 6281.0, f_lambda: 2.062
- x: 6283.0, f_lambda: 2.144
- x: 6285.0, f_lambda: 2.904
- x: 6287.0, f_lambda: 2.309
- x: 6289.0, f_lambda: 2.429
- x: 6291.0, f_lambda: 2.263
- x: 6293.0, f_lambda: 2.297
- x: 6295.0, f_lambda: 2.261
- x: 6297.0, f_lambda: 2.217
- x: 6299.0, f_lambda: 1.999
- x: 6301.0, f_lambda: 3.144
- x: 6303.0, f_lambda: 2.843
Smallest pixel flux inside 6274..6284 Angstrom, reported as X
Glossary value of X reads 2.062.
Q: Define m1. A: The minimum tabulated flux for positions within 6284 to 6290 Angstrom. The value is 2.309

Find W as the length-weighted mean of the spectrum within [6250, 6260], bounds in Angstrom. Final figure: 3.02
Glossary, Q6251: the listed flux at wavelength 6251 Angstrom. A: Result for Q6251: 2.786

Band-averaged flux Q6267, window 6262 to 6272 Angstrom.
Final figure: 2.69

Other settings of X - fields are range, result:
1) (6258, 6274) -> 2.023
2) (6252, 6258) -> 2.568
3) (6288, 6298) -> 2.217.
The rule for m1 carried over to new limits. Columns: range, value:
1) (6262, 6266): 2.679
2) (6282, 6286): 2.144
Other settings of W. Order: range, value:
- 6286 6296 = 2.31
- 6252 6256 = 2.7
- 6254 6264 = 3.07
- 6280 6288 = 2.35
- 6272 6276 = 2.14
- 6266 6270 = 2.76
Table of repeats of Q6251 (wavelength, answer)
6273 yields 2.023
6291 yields 2.263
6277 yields 2.524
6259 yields 3.732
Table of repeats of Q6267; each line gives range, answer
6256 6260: 3.47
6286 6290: 2.37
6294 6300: 2.16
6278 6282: 2.19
